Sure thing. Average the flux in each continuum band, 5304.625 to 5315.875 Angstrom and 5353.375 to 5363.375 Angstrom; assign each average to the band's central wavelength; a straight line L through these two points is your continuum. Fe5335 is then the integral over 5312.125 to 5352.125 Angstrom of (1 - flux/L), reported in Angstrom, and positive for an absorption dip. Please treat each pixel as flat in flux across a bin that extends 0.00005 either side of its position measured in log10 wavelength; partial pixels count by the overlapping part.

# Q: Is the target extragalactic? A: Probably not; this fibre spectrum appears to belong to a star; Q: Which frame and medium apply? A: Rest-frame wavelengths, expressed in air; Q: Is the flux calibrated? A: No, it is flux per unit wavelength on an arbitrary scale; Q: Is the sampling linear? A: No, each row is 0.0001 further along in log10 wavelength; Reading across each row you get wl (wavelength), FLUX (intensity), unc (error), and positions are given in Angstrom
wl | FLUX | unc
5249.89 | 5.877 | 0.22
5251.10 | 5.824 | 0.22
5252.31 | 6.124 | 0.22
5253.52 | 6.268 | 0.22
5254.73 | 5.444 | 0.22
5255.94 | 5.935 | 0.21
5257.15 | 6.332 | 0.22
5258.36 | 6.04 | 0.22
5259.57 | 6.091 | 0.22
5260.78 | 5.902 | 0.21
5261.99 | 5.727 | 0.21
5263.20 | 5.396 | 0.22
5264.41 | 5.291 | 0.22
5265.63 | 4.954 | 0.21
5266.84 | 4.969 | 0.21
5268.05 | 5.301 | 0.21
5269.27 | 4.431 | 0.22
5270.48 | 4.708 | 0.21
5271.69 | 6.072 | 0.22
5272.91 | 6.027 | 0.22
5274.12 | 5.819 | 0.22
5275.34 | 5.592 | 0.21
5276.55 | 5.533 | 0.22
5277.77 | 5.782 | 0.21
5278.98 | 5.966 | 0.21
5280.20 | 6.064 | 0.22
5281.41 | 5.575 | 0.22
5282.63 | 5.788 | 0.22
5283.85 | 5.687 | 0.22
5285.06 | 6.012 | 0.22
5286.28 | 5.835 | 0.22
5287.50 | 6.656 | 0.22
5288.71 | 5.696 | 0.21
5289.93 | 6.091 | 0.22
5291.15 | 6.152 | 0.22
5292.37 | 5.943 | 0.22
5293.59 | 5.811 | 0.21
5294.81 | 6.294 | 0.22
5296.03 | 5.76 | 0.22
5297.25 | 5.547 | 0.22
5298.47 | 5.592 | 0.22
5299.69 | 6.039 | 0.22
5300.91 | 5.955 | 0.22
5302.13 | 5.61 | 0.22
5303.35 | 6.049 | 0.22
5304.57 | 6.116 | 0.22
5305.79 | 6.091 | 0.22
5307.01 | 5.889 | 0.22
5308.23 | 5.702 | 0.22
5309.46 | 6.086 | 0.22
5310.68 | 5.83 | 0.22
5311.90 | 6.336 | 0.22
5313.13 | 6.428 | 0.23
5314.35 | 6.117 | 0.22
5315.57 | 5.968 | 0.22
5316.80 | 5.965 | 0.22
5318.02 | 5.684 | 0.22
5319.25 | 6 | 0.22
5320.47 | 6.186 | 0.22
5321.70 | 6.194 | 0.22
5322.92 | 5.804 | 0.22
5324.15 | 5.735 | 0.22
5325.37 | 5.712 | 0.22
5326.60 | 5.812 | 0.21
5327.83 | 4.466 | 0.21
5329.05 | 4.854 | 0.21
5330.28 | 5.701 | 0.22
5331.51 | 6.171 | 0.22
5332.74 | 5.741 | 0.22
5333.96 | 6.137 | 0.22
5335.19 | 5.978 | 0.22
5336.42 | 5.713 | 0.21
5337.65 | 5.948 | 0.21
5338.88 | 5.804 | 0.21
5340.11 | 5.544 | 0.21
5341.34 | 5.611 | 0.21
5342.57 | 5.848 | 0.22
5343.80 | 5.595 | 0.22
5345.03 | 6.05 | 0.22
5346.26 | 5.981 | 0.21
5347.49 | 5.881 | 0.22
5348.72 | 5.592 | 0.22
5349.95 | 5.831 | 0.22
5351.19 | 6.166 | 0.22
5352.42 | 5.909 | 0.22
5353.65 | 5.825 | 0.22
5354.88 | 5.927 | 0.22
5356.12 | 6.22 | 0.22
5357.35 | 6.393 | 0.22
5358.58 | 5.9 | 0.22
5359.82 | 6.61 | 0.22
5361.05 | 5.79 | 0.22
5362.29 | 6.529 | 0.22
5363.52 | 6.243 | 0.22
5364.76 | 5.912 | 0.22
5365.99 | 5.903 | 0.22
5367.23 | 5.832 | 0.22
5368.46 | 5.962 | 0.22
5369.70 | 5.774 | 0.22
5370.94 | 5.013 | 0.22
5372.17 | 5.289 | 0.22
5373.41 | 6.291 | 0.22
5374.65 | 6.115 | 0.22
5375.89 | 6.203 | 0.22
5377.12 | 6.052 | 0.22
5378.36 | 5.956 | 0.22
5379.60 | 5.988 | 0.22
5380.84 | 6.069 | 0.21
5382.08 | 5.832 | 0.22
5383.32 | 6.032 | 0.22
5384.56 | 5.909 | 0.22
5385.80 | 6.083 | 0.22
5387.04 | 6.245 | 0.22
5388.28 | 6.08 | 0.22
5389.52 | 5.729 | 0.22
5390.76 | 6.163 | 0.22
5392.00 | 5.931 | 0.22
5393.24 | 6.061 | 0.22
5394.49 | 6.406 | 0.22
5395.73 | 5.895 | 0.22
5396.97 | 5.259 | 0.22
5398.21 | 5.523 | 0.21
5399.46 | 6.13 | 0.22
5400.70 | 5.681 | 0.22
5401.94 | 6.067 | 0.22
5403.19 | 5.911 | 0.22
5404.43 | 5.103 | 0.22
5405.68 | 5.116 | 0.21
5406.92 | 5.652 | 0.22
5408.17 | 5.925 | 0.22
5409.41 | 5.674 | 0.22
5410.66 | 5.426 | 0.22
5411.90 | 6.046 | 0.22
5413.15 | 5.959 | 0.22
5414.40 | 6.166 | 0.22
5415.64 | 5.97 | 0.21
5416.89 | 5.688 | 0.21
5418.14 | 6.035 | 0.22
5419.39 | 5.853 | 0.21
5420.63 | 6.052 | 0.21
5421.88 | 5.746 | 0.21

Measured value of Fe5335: 1.84 Angstrom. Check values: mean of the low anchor 6.06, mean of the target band 5.82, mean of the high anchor 6.17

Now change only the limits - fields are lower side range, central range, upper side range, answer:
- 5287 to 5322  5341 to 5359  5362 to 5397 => 0.2 Angstrom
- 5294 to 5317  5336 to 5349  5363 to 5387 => 0.3 Angstrom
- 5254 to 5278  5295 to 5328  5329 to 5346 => -1.1 Angstrom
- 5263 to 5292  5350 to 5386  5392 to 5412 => -1.7 Angstrom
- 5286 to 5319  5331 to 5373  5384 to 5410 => 0.0 Angstrom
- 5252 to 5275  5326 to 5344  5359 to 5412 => 0.4 Angstrom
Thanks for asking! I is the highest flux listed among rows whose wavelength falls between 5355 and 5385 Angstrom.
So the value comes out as 6.61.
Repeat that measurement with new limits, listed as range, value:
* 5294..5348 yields 6.428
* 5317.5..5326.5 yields 6.194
